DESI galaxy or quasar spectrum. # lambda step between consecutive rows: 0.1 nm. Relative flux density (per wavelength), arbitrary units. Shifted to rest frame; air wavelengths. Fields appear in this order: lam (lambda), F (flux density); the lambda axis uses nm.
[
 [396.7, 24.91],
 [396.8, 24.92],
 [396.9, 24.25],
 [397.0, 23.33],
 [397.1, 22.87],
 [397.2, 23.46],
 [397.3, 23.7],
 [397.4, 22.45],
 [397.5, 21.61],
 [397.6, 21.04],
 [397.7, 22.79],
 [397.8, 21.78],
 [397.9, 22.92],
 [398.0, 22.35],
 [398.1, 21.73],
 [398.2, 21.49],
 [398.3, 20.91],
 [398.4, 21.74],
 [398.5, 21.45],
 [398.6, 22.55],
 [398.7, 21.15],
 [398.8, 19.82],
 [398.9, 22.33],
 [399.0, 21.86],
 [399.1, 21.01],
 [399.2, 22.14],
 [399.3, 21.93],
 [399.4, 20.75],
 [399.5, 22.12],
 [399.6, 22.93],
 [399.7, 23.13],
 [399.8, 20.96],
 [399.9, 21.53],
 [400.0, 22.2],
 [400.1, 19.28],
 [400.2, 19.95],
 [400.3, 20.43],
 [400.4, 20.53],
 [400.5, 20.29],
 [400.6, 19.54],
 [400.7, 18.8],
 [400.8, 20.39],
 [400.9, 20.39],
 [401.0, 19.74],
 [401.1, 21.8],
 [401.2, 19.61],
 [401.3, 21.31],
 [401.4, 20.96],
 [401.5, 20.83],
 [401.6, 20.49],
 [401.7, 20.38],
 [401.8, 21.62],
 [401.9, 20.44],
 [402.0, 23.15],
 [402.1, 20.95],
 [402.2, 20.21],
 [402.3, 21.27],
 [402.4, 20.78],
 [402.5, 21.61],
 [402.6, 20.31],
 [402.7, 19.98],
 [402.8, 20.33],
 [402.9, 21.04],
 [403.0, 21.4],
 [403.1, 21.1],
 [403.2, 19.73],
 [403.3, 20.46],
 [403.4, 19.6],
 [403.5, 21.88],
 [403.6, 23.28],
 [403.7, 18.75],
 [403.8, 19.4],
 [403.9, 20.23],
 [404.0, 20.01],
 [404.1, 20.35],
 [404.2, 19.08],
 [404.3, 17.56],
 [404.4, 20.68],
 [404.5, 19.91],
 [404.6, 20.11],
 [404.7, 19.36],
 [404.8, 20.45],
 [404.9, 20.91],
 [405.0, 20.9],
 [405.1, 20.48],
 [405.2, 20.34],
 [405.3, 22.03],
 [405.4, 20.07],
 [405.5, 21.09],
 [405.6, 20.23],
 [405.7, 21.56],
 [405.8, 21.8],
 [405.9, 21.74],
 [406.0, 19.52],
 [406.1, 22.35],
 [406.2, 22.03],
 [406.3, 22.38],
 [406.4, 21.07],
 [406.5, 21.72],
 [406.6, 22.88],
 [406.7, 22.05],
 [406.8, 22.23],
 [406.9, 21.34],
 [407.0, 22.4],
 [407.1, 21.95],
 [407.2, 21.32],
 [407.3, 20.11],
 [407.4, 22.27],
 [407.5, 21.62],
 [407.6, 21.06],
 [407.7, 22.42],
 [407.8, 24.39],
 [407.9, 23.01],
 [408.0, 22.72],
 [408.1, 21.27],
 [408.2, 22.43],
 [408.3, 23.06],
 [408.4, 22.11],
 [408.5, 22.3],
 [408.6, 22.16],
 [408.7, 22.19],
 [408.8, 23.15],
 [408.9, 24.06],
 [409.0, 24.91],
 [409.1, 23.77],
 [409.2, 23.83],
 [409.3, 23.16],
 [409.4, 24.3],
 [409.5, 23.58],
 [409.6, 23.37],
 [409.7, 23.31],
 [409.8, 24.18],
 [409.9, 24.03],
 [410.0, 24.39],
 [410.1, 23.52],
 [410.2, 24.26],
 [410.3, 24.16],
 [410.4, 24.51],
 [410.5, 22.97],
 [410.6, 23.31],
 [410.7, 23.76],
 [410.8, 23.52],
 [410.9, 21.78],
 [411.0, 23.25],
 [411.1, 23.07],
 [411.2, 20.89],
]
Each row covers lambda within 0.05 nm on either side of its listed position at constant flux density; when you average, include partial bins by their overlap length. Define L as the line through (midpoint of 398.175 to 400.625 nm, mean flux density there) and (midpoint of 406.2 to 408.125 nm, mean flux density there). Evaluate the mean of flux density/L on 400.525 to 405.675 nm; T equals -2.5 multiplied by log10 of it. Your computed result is 0.06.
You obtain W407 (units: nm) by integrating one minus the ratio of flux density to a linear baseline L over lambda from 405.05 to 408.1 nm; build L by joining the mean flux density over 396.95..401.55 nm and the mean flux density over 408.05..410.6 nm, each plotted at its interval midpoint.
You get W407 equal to 0.16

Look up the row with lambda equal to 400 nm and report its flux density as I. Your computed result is 22.2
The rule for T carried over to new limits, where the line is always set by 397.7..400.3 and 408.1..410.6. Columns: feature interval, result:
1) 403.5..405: 0.12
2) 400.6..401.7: 0.08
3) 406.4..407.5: 0.06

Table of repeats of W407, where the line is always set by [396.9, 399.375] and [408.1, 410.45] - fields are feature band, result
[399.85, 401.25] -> 0.13 nm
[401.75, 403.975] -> 0.18 nm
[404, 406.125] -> 0.23 nm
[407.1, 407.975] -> 0.05 nm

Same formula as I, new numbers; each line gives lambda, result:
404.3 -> 17.56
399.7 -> 23.13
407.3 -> 20.11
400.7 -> 18.8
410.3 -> 24.16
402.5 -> 21.61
